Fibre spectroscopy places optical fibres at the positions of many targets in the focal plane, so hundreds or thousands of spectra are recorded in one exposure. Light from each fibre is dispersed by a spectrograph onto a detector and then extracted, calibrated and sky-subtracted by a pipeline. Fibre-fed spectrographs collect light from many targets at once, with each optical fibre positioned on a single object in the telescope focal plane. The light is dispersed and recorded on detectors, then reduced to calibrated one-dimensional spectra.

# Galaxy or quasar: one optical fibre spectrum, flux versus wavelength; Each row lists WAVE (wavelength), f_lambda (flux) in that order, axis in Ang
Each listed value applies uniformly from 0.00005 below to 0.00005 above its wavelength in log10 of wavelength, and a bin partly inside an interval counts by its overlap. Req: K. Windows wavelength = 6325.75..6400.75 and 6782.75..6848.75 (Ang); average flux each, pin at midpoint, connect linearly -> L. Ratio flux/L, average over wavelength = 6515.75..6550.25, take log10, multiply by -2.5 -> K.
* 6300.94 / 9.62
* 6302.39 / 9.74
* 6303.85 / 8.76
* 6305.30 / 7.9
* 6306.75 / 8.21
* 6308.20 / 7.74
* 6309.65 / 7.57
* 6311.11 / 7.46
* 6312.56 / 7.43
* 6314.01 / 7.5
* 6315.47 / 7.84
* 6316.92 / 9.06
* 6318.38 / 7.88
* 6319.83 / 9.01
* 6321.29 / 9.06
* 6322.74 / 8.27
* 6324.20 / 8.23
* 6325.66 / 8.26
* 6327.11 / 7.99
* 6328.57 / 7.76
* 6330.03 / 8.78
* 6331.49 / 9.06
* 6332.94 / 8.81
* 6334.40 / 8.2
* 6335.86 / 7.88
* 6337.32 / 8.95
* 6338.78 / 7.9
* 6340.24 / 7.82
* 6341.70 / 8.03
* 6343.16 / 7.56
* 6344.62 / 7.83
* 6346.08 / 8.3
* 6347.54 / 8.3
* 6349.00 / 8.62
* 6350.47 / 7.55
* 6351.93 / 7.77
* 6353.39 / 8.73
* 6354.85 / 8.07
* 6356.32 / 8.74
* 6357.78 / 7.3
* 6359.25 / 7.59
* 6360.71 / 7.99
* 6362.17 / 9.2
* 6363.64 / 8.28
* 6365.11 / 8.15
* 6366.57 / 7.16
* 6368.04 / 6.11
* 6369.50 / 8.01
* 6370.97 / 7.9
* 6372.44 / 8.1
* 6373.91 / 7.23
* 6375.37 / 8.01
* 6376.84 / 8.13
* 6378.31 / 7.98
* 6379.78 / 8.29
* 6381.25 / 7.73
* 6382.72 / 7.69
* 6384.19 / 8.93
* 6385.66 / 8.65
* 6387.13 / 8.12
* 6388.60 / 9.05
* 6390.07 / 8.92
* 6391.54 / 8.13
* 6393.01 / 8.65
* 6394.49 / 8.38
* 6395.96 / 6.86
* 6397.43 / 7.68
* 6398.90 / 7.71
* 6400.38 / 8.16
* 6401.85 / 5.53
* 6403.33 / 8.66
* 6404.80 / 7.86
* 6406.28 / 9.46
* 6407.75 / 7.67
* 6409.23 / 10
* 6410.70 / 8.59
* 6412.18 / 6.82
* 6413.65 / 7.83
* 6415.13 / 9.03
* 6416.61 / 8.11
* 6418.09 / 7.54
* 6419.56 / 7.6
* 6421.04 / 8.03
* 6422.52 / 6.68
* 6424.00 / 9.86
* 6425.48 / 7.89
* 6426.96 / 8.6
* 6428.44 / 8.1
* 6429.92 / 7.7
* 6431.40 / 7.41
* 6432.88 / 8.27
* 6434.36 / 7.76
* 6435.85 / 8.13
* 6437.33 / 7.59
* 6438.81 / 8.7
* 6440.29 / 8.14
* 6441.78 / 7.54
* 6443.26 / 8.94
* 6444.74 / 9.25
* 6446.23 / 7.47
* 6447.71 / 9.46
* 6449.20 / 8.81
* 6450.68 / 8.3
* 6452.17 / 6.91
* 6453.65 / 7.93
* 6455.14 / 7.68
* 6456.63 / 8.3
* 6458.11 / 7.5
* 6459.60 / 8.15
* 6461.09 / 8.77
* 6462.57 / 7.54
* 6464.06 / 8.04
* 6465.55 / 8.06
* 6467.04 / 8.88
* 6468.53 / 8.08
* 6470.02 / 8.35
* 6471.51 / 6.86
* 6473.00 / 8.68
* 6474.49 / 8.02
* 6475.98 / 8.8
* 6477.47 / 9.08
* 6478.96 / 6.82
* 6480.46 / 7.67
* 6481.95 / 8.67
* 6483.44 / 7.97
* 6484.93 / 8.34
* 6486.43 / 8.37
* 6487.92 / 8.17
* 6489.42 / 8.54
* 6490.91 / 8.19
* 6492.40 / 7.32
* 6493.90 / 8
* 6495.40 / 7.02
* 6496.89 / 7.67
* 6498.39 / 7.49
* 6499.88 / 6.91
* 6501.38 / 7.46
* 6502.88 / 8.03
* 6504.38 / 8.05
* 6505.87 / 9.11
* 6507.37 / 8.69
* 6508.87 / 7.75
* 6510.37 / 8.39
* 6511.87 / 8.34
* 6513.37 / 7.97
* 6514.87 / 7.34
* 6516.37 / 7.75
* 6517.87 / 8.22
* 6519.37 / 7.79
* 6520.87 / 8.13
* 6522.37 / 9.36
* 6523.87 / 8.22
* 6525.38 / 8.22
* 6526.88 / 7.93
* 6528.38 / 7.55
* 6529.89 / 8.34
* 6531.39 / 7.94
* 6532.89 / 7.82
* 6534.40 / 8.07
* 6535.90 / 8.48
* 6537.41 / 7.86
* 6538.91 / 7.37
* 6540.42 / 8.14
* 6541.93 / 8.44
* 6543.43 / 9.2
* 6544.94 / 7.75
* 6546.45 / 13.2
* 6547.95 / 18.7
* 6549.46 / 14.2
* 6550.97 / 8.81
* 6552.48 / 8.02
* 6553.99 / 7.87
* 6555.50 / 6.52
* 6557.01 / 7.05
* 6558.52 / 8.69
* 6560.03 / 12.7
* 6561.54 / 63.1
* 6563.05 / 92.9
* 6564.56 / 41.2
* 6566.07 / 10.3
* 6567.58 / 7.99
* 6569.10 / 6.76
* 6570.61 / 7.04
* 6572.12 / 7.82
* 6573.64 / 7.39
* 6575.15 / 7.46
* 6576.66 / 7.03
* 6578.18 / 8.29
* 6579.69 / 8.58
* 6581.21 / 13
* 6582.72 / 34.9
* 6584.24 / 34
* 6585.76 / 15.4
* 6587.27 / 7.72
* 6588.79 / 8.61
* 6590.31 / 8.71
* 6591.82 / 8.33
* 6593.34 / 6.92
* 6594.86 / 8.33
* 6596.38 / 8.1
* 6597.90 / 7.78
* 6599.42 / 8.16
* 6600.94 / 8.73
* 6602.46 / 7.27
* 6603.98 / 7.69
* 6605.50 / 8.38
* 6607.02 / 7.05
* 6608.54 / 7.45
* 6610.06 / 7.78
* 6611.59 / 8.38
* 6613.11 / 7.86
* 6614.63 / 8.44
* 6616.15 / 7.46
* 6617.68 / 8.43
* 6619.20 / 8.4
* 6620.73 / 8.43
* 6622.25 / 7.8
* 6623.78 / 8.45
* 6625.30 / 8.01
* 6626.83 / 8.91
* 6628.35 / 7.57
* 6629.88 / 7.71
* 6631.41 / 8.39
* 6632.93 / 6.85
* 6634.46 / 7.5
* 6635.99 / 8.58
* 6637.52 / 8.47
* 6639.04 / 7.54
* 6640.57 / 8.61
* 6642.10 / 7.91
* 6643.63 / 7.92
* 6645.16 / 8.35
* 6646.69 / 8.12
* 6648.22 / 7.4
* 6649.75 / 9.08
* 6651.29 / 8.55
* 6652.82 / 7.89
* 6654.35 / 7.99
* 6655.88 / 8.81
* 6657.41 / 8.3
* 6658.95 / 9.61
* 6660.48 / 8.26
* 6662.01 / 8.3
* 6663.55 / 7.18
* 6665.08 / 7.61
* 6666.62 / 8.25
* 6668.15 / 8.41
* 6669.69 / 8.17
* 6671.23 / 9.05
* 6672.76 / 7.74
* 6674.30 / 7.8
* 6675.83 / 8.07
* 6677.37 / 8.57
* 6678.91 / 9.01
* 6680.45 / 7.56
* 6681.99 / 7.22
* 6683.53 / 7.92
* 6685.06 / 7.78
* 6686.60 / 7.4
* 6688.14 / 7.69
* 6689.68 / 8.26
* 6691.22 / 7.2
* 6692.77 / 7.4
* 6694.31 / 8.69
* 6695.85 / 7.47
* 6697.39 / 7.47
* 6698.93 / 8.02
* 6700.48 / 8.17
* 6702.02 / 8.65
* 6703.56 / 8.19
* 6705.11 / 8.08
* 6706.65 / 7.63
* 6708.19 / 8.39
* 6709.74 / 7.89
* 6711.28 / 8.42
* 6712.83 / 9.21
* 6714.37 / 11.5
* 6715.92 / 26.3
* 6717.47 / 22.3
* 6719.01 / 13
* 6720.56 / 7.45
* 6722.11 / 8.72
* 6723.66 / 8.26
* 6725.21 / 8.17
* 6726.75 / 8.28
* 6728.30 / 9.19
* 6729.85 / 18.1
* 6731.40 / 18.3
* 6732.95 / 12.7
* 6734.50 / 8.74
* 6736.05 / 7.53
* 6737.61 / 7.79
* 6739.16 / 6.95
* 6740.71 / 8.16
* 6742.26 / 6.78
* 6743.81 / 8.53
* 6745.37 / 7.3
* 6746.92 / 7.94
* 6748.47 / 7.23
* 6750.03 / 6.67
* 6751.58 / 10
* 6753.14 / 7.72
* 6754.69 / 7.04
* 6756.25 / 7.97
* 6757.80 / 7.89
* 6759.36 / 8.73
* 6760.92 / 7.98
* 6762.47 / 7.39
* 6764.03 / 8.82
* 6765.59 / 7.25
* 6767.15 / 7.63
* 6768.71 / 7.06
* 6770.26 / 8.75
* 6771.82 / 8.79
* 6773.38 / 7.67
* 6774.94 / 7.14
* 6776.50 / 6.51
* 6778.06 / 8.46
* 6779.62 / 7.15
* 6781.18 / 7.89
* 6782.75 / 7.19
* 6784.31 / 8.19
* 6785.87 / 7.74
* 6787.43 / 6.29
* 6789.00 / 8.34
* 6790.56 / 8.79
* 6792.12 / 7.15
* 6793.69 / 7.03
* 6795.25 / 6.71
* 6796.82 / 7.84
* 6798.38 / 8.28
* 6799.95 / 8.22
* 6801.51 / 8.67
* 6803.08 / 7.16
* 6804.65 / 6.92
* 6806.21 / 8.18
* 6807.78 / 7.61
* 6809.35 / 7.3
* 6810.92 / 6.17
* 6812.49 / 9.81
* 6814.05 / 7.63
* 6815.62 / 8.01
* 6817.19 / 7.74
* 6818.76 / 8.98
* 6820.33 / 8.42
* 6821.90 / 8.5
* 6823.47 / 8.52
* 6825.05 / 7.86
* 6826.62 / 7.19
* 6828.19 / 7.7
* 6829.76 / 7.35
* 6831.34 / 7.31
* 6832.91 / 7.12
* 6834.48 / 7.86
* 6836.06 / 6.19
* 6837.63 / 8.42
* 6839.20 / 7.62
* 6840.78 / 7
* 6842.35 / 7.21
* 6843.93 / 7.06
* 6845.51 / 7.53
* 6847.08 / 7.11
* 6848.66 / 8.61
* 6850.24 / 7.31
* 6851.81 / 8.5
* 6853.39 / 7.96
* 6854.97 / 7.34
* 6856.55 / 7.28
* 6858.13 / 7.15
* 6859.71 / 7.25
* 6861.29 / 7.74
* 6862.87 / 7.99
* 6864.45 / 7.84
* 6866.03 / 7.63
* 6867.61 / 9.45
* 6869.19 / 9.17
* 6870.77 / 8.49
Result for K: -0.15 mag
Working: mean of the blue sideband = 8.09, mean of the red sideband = 7.68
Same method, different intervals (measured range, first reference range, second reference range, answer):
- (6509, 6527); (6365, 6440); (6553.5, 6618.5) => 0.38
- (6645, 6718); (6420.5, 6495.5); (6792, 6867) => -0.13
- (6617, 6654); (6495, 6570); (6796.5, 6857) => 0.28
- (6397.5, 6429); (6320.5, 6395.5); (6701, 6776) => 0.03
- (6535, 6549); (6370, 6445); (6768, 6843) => -0.24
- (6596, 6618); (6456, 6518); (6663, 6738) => 0.12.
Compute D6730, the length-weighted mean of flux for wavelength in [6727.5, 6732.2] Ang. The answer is 15.1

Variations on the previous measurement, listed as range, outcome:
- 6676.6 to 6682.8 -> 8.08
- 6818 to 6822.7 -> 8.63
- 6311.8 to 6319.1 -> 7.94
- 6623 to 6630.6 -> 8.13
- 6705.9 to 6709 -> 8.01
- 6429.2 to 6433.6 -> 7.79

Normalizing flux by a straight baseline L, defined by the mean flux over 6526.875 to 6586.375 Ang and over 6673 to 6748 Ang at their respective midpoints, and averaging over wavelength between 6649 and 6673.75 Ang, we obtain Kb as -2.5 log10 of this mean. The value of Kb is 0.31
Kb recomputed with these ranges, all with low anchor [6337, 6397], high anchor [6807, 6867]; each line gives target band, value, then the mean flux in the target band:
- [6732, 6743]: -0.103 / 8.54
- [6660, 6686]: -0.032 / 8.05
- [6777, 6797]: 0.021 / 7.57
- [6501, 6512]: -0.040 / 8.25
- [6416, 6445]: -0.009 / 8.07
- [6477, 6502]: 0.015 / 7.85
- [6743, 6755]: -0.011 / 7.83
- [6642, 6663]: -0.066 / 8.32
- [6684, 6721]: -0.238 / 9.7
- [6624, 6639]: -0.021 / 8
